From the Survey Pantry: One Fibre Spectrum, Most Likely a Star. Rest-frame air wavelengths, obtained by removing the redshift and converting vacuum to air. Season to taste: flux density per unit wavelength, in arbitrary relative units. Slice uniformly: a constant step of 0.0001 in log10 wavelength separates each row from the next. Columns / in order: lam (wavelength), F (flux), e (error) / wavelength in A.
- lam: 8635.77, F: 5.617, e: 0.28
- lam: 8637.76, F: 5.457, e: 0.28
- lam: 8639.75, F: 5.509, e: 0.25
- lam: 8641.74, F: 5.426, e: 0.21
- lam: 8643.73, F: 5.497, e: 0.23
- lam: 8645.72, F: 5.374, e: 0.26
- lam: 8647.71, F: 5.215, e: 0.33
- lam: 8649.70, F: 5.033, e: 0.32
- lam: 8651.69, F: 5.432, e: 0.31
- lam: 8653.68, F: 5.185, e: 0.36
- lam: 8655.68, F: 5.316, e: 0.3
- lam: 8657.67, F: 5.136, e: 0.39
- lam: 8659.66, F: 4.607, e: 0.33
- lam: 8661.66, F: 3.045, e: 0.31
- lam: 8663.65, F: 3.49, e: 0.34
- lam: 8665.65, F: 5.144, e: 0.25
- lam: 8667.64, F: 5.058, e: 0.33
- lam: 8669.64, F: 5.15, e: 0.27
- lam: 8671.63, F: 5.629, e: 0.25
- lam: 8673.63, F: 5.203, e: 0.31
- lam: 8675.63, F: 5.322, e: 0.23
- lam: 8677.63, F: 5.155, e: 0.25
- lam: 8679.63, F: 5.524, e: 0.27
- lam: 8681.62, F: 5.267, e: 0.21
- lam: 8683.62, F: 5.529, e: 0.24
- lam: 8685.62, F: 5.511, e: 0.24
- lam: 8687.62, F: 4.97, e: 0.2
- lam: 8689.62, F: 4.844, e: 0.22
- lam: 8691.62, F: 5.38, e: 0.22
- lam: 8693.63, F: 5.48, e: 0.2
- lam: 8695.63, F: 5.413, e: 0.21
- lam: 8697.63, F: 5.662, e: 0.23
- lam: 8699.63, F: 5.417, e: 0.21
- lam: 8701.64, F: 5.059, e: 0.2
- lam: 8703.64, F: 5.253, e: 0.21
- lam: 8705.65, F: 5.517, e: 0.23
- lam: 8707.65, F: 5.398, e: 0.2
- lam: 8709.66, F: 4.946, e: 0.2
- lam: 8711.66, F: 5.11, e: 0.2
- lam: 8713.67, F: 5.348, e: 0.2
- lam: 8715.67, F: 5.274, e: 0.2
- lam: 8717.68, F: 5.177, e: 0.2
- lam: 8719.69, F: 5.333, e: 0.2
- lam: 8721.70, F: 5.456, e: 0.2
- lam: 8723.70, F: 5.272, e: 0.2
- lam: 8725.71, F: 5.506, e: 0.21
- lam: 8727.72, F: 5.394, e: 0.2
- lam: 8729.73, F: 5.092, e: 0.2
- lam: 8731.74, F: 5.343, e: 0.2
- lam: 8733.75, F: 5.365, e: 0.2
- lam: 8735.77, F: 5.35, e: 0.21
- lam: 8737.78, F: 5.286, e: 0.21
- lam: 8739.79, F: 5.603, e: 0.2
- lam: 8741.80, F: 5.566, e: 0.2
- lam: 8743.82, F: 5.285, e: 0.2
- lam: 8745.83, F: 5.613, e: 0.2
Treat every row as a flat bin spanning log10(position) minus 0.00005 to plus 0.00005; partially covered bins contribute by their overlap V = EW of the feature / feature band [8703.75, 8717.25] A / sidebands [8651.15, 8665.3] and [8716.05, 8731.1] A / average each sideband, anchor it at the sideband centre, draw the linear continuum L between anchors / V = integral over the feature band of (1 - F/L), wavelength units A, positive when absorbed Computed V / -0.2 A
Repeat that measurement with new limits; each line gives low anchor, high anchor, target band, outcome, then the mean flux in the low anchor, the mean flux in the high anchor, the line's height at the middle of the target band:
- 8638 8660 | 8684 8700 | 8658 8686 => 1.8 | 5.28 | 5.34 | 5.31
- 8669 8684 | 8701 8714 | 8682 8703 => -0.1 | 5.35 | 5.23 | 5.29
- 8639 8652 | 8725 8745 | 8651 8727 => 2.7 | 5.35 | 5.38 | 5.36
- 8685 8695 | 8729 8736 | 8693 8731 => -0.5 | 5.23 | 5.28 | 5.26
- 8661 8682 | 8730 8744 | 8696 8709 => -0.6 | 4.93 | 5.39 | 5.15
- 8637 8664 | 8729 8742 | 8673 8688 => -0.6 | 5.01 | 5.37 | 5.14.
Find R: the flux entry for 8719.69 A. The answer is 5.333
